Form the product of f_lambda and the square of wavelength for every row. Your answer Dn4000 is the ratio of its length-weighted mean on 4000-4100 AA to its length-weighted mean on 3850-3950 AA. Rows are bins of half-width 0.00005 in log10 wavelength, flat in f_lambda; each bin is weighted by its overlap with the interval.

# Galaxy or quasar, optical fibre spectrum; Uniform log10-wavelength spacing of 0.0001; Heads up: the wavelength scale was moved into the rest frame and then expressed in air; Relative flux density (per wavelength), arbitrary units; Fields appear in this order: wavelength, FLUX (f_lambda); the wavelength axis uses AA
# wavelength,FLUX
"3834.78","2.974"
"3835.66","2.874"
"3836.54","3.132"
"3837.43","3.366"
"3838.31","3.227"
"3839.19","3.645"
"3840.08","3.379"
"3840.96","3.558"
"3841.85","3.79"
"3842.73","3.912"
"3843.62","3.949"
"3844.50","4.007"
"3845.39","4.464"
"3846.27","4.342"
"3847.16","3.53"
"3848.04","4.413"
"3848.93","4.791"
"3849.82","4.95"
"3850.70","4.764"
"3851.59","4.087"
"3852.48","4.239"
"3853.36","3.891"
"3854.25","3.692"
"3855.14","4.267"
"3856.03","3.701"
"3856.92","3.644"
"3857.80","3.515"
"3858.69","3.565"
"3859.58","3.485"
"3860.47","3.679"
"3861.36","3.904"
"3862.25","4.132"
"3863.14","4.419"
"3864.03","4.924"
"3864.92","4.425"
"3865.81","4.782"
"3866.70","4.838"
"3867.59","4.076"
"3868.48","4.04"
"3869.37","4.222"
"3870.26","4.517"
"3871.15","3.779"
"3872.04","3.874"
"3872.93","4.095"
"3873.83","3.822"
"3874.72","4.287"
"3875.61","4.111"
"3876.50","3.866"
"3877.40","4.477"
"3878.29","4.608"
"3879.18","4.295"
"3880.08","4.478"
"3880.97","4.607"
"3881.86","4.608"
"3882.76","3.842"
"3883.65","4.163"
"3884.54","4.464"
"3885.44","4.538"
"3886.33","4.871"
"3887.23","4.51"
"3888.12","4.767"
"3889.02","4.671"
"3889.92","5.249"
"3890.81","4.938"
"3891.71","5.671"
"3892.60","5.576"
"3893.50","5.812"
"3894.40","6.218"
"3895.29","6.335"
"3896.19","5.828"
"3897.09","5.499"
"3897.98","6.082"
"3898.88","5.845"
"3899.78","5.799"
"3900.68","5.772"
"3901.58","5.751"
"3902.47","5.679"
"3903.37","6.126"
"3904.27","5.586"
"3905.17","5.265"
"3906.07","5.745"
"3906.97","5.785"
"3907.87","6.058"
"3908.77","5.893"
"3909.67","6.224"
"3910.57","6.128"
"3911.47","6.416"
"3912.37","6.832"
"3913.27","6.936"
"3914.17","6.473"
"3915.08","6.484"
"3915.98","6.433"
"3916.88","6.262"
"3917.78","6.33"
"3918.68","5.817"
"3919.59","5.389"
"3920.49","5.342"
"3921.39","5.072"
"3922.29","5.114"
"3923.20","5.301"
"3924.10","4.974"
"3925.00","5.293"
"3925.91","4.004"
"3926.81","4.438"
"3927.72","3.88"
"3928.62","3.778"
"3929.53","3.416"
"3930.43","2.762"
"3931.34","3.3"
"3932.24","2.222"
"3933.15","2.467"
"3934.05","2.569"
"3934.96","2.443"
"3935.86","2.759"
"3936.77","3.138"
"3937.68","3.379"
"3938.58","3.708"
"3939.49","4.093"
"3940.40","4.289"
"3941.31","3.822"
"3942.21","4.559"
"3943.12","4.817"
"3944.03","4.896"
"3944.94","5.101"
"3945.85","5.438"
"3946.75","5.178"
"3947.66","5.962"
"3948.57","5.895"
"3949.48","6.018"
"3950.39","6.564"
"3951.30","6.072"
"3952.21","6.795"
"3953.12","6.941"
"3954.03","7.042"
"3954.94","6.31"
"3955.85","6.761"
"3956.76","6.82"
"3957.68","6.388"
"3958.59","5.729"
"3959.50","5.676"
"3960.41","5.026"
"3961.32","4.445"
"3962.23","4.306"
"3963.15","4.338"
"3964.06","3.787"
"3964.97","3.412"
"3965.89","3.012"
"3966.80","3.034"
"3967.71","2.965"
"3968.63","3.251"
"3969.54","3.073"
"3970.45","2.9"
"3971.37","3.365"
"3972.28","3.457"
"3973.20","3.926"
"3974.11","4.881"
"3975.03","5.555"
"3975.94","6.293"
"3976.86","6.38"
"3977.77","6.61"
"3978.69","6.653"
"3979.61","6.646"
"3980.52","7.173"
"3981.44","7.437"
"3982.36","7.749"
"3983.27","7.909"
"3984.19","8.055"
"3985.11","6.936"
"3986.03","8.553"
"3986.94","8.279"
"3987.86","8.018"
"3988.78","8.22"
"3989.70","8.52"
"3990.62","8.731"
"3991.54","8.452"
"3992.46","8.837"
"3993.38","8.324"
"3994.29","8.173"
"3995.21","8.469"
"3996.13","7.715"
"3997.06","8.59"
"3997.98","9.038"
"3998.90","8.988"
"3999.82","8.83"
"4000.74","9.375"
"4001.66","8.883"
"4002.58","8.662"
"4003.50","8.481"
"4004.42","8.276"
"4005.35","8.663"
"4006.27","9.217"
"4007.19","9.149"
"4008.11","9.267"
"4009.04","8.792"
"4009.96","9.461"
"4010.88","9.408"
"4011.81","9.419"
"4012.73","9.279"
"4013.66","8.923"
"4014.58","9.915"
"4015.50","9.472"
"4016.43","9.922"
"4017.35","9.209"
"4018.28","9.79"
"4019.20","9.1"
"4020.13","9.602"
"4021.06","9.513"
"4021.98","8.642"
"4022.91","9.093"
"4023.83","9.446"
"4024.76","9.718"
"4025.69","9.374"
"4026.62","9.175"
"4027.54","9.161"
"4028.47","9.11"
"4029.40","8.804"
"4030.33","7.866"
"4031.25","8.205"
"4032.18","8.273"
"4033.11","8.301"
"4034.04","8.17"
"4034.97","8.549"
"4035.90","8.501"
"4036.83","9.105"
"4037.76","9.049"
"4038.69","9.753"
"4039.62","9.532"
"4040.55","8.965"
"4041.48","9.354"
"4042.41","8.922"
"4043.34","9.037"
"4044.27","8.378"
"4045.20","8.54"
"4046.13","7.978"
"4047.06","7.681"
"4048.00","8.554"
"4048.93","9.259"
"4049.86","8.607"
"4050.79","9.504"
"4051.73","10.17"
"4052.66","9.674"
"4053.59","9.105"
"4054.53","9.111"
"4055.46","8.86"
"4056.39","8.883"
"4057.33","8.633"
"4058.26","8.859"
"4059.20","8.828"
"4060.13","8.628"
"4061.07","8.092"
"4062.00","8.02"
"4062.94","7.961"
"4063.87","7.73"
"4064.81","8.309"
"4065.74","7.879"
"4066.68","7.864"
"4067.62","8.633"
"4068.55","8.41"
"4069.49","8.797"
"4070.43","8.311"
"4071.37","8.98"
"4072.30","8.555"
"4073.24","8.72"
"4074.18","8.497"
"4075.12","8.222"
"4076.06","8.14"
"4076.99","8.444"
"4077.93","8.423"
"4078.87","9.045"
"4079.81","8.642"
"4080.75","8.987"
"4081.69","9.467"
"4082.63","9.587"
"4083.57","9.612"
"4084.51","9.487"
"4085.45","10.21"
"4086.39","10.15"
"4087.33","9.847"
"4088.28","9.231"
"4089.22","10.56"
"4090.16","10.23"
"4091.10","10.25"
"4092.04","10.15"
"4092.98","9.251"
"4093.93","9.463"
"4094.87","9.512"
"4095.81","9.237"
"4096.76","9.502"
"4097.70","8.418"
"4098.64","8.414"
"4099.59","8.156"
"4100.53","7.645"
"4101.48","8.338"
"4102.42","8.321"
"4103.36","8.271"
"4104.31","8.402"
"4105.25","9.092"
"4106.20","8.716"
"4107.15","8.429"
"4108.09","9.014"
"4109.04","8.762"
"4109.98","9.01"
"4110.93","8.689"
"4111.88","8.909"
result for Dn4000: 2.0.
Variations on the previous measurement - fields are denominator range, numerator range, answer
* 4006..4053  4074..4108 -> 1.03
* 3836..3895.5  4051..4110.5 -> 2.31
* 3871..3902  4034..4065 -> 1.95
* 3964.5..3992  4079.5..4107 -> 1.63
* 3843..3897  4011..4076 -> 2.18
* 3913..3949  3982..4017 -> 1.97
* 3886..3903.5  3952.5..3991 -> 1.09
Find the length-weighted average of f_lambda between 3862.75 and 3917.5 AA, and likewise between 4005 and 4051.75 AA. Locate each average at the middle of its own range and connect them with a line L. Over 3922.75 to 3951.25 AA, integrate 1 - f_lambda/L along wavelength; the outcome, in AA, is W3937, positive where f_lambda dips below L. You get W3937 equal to 10.0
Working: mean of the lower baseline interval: 5.18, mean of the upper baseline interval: 9.03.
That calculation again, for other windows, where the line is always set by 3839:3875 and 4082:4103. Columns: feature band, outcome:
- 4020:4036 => -1.9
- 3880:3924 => -4.1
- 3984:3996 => -2.1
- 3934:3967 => 6.7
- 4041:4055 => -1.0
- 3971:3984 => 1.4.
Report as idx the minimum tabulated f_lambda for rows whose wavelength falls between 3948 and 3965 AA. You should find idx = 3.412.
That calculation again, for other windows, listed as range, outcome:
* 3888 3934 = 2.222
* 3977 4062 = 6.61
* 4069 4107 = 7.645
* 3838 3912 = 3.227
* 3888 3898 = 4.671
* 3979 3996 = 6.646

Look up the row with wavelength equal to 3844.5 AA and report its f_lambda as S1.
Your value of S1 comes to 4.007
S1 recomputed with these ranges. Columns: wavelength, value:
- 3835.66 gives 2.874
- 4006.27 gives 9.217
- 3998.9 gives 8.988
